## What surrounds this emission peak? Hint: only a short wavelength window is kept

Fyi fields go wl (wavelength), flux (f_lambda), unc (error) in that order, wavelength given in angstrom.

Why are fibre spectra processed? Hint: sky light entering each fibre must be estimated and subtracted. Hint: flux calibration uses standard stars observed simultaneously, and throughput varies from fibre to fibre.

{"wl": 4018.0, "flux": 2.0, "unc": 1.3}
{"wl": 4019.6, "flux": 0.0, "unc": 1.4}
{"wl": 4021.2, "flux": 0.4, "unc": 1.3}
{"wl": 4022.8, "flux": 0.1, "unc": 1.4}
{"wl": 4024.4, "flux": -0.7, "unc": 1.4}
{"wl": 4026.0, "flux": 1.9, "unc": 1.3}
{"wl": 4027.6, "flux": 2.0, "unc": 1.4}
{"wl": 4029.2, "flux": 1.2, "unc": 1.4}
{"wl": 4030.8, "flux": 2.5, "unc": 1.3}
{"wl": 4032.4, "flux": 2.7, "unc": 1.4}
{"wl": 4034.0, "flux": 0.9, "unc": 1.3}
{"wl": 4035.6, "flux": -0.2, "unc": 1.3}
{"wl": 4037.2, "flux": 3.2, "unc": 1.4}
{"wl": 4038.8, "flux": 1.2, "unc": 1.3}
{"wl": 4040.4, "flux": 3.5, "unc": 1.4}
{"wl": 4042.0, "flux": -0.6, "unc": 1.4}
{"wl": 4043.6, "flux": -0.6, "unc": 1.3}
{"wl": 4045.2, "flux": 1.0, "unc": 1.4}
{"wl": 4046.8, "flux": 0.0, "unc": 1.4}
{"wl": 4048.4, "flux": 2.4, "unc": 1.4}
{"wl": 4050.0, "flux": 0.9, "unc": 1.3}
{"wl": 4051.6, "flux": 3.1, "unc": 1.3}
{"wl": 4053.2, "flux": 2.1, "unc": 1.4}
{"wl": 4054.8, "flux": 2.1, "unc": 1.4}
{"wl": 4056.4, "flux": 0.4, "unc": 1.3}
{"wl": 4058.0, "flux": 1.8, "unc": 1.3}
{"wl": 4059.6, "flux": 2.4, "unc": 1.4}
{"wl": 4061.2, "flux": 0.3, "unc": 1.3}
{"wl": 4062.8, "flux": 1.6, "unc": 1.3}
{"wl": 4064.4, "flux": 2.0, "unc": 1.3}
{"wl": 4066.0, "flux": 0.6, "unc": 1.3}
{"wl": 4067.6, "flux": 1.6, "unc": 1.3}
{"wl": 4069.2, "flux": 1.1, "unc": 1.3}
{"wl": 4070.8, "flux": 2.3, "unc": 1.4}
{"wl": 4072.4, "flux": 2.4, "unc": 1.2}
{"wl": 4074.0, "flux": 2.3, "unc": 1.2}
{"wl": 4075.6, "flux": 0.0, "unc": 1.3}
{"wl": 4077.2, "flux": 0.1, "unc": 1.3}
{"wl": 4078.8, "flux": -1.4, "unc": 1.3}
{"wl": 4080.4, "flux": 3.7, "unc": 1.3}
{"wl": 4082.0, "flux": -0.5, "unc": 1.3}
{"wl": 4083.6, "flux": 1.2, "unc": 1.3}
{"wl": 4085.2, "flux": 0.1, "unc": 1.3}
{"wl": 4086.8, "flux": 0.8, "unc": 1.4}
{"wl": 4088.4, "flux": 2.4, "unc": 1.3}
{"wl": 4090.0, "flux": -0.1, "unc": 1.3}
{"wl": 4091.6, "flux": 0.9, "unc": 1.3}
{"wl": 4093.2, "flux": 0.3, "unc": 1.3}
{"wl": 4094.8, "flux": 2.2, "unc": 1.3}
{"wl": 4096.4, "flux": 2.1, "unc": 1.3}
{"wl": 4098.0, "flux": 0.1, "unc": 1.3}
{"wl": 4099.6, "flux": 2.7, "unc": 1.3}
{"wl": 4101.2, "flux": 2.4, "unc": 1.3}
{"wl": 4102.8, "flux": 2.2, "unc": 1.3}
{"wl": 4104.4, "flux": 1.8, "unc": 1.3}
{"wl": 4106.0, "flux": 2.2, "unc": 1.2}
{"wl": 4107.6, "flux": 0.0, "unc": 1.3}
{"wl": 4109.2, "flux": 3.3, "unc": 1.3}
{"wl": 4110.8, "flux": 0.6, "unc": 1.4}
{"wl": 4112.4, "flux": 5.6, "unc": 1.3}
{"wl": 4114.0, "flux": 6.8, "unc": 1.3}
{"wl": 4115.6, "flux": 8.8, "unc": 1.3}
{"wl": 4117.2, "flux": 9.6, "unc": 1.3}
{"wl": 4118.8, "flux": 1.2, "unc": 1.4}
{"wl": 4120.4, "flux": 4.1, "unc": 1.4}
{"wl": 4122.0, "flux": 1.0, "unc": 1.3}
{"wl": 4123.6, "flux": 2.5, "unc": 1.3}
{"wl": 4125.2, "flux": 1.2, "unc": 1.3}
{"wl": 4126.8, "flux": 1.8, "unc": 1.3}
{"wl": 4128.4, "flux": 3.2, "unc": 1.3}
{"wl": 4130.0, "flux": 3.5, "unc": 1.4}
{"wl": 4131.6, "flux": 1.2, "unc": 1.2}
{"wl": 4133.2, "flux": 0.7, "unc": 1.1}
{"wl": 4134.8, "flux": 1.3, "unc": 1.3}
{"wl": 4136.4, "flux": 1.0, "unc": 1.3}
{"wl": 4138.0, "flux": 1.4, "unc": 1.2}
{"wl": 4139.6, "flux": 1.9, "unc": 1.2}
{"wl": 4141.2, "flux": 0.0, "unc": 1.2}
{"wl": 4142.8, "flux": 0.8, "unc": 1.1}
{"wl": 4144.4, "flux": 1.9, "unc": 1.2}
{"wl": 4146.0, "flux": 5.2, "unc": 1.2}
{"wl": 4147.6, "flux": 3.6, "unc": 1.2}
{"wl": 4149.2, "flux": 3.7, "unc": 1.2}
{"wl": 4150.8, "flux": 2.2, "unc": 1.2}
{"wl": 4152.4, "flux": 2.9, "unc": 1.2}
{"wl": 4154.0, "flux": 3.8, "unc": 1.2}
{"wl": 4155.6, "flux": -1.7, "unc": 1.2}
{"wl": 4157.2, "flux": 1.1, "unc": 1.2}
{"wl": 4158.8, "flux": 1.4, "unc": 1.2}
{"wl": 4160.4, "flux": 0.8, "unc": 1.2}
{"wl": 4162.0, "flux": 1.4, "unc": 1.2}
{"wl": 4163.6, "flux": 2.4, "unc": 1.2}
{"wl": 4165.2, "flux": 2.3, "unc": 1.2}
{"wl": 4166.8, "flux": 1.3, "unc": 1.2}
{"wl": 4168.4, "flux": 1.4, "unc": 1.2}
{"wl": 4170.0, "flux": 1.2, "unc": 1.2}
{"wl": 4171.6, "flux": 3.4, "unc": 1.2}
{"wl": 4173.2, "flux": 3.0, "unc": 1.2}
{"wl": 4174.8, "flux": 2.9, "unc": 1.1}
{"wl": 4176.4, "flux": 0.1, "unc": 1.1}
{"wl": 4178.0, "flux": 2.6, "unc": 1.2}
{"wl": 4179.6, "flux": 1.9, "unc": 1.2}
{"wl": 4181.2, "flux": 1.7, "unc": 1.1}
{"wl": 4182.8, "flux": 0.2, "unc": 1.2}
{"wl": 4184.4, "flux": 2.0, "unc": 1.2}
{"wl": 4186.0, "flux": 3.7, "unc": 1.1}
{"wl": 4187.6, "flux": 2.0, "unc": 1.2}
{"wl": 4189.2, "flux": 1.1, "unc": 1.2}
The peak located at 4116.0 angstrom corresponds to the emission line [O II]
